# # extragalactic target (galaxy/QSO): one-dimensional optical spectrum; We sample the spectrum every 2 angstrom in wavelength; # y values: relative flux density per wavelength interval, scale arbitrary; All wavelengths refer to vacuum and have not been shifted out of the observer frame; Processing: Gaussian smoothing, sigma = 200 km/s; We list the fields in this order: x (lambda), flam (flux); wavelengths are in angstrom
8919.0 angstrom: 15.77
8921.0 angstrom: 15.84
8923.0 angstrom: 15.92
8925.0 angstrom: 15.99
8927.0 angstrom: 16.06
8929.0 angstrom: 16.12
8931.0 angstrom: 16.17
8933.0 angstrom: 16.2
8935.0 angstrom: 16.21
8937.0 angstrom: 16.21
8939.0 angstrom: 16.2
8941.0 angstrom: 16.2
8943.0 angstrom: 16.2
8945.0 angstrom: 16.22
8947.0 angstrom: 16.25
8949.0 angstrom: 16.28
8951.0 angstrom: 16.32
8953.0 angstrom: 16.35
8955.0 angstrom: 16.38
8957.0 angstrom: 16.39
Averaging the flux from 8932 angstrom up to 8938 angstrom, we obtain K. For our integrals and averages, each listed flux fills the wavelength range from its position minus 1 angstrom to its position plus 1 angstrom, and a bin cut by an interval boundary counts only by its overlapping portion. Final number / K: 16.2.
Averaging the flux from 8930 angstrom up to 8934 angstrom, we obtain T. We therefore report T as 16.2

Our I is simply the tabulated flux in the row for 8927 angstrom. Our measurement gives 16.06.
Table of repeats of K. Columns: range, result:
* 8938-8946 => 16.2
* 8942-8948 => 16.2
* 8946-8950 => 16.3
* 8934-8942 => 16.2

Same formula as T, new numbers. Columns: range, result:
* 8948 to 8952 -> 16.3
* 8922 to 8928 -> 16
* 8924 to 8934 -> 16.1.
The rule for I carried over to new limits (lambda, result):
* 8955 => 16.38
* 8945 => 16.22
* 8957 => 16.39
